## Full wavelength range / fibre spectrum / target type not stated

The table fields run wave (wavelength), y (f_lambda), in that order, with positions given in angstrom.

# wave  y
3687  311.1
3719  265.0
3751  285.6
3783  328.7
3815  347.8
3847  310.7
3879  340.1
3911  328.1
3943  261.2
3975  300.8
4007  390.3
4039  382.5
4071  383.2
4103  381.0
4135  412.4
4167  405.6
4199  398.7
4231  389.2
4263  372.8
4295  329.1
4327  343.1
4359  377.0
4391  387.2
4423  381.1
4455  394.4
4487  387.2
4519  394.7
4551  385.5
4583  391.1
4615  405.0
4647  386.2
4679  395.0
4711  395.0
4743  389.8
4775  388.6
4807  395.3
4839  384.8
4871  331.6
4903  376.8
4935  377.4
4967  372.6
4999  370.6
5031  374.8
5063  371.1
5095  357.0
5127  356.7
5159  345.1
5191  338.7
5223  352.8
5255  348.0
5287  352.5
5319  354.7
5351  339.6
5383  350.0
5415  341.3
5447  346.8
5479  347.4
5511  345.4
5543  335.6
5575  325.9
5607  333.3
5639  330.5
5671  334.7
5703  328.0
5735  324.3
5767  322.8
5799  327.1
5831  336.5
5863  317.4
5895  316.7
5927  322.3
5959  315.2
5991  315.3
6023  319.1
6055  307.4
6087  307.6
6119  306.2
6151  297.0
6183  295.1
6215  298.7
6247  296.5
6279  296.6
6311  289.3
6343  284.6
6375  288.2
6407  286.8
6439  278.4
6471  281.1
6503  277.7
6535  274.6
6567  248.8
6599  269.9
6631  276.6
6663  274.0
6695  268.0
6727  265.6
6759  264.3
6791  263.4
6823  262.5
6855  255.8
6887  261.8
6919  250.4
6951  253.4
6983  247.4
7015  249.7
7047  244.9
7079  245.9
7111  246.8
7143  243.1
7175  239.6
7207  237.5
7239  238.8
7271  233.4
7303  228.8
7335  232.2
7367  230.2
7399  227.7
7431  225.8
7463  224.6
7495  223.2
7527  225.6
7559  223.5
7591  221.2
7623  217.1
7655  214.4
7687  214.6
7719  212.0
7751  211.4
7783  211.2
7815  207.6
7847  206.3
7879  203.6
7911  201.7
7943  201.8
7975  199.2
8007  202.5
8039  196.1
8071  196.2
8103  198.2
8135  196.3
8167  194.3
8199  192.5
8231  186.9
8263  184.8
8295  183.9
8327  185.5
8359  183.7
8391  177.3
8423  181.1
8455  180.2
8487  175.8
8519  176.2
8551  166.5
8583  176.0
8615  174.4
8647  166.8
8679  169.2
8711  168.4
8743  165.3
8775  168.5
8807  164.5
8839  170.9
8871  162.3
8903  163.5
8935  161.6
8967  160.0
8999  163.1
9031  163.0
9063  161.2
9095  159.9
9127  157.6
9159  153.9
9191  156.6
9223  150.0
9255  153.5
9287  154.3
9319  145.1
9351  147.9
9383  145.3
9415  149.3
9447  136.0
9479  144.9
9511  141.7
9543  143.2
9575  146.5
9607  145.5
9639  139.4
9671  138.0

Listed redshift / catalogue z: 0.00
